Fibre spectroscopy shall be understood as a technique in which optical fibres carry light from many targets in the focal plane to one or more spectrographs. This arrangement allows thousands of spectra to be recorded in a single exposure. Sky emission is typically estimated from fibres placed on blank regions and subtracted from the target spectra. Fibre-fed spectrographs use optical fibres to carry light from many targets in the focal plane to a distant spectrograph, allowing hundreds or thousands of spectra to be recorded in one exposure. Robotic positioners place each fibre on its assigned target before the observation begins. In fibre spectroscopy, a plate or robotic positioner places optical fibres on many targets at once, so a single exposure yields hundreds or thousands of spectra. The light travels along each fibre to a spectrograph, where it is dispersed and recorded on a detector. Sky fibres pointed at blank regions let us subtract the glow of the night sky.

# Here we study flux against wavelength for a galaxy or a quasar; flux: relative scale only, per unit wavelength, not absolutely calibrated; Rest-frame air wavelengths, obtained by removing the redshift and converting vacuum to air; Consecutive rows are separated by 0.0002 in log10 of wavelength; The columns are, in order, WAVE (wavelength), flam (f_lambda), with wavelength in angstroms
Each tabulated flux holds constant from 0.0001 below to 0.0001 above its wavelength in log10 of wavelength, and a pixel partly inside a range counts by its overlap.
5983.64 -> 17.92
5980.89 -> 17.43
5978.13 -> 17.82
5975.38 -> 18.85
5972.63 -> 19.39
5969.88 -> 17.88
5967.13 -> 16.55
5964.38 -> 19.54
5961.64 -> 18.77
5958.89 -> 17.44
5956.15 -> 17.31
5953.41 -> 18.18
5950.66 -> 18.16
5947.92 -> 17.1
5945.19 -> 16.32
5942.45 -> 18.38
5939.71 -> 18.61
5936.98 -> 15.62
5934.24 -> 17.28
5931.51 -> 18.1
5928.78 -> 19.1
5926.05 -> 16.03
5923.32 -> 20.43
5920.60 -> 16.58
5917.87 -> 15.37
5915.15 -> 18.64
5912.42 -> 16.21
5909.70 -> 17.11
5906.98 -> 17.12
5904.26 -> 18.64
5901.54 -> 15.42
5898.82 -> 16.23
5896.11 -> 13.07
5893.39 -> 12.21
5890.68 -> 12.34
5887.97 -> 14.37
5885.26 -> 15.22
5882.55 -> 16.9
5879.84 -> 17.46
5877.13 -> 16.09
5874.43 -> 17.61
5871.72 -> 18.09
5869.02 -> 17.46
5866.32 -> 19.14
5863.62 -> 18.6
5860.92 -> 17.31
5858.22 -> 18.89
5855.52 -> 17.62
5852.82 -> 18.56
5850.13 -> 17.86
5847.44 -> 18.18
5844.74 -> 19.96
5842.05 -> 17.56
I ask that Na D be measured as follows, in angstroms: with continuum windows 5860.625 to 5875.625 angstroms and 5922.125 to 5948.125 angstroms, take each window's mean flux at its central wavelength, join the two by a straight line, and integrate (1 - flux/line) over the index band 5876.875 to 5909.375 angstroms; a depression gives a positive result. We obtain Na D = 4.5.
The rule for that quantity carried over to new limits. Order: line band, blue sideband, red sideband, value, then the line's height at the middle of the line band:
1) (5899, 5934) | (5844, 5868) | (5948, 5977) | 1.74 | 18.3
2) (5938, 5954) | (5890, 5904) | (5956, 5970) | -0.66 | 17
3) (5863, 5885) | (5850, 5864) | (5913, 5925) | 0.58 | 18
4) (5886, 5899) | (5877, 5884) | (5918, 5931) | 2.78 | 17.2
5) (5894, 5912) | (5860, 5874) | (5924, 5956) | 1.77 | 17.9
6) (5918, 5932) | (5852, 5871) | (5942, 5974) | 0.16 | 18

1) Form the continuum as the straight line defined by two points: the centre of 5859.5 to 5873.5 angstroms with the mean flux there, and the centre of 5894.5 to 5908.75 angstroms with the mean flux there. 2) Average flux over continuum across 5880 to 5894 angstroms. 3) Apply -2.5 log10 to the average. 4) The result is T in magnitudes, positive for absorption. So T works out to 0.16 mag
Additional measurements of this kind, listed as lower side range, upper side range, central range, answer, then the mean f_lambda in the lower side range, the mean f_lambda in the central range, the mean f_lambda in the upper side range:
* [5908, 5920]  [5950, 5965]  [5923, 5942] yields -0.023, 16.8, 17.8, 18.2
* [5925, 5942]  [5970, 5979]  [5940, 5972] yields 0.017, 17.5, 17.8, 18.6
